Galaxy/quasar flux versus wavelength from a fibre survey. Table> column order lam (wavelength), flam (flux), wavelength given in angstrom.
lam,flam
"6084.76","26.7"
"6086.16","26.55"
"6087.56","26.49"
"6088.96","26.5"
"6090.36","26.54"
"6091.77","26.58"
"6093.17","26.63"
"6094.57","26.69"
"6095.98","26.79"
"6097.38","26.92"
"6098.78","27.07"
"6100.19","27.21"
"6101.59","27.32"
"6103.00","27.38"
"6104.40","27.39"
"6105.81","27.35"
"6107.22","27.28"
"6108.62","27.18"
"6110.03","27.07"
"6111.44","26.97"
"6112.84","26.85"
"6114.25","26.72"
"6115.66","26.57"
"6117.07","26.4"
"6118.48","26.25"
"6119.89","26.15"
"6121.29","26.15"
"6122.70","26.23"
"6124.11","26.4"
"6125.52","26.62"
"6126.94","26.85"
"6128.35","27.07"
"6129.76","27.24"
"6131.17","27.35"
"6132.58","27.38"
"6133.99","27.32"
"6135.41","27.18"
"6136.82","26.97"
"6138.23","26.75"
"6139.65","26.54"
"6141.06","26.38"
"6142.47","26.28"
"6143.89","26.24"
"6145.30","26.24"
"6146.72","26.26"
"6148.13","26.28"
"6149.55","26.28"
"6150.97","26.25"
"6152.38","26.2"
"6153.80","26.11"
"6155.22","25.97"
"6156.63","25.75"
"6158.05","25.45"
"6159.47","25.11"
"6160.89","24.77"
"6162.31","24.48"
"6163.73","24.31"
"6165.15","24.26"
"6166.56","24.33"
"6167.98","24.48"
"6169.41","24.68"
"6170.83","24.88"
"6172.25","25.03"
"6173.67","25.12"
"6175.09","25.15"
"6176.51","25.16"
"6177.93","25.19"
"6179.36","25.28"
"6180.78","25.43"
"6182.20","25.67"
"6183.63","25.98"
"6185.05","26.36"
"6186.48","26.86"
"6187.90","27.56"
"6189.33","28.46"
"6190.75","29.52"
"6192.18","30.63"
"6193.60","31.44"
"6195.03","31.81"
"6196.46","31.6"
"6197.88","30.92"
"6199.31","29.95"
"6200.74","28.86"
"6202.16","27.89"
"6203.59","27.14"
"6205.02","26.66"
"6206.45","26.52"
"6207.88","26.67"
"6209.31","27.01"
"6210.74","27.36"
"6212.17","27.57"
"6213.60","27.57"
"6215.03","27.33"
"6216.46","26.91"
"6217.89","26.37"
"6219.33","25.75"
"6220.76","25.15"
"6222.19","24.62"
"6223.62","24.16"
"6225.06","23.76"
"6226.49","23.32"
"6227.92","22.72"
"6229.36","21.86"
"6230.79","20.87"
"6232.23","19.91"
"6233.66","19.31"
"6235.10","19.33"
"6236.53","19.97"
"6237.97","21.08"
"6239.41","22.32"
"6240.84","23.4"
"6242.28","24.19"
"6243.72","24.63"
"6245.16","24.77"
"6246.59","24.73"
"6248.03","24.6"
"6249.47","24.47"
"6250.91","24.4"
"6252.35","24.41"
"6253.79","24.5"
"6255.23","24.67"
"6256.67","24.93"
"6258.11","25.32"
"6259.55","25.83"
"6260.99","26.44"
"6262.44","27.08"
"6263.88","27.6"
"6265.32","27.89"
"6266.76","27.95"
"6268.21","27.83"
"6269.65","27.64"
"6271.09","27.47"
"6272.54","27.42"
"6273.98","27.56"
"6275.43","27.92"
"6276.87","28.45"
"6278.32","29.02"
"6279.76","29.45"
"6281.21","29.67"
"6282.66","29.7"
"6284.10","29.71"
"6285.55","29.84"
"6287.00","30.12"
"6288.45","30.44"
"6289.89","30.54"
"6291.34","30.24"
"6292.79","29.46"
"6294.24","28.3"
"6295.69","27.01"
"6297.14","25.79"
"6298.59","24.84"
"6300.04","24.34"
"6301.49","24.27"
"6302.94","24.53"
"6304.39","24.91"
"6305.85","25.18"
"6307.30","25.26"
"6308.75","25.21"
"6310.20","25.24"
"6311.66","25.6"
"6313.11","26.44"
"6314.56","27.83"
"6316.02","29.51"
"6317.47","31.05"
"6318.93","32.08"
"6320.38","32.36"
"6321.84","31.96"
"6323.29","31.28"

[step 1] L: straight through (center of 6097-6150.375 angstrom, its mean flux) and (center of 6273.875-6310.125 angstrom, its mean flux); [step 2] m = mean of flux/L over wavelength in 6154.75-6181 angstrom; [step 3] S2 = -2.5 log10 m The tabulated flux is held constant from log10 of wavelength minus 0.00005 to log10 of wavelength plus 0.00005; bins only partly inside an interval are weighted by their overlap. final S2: 0.085 mag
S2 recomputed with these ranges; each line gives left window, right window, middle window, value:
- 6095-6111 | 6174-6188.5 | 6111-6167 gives 0.01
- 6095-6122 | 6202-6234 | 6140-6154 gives 0.00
